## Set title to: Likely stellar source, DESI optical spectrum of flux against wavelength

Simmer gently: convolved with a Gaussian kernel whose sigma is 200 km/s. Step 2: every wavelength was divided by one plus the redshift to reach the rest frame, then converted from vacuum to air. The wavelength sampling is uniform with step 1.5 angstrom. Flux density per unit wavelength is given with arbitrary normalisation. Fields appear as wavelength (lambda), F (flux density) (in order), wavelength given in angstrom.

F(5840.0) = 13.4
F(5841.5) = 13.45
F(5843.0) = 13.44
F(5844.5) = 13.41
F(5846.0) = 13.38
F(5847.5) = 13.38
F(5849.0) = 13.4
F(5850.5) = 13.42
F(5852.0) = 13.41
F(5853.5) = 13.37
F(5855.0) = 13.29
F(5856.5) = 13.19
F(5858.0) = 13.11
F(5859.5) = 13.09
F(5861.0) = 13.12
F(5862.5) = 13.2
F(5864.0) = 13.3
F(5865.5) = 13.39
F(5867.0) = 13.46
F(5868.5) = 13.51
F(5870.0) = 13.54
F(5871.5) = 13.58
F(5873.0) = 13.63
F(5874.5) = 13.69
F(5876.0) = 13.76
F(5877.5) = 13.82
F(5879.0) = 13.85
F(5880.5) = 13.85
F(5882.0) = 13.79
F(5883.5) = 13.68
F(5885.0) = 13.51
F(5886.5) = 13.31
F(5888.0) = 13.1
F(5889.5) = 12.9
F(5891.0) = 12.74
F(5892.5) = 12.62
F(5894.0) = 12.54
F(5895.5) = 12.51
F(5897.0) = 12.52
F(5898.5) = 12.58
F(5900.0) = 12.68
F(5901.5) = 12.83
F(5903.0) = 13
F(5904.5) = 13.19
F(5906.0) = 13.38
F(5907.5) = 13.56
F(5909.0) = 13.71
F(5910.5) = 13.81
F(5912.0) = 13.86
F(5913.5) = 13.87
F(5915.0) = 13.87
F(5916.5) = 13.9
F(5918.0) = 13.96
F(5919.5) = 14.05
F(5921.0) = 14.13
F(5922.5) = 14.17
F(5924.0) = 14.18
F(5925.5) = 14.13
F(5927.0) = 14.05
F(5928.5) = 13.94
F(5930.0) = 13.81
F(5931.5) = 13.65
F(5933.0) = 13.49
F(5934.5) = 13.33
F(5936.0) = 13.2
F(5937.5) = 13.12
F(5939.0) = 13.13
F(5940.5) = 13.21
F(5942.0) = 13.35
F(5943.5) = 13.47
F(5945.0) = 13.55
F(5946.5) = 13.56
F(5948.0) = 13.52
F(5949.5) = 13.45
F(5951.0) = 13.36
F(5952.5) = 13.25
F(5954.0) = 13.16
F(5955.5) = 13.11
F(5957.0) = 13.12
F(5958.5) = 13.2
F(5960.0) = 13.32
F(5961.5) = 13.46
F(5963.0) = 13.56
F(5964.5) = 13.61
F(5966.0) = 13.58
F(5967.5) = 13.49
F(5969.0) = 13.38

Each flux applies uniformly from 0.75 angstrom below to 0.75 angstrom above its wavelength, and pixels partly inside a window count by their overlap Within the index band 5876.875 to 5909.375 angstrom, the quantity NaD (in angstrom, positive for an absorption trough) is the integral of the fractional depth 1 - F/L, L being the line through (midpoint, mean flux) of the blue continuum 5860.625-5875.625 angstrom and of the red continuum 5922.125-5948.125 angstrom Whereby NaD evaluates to 0.85 angstrom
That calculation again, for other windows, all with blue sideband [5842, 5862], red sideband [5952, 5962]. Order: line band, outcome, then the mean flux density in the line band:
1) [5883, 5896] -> 0.3 angstrom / 13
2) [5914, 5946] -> -1.1 angstrom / 13.7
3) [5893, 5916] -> 0.1 angstrom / 13.2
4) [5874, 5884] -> -0.4 angstrom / 13.8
